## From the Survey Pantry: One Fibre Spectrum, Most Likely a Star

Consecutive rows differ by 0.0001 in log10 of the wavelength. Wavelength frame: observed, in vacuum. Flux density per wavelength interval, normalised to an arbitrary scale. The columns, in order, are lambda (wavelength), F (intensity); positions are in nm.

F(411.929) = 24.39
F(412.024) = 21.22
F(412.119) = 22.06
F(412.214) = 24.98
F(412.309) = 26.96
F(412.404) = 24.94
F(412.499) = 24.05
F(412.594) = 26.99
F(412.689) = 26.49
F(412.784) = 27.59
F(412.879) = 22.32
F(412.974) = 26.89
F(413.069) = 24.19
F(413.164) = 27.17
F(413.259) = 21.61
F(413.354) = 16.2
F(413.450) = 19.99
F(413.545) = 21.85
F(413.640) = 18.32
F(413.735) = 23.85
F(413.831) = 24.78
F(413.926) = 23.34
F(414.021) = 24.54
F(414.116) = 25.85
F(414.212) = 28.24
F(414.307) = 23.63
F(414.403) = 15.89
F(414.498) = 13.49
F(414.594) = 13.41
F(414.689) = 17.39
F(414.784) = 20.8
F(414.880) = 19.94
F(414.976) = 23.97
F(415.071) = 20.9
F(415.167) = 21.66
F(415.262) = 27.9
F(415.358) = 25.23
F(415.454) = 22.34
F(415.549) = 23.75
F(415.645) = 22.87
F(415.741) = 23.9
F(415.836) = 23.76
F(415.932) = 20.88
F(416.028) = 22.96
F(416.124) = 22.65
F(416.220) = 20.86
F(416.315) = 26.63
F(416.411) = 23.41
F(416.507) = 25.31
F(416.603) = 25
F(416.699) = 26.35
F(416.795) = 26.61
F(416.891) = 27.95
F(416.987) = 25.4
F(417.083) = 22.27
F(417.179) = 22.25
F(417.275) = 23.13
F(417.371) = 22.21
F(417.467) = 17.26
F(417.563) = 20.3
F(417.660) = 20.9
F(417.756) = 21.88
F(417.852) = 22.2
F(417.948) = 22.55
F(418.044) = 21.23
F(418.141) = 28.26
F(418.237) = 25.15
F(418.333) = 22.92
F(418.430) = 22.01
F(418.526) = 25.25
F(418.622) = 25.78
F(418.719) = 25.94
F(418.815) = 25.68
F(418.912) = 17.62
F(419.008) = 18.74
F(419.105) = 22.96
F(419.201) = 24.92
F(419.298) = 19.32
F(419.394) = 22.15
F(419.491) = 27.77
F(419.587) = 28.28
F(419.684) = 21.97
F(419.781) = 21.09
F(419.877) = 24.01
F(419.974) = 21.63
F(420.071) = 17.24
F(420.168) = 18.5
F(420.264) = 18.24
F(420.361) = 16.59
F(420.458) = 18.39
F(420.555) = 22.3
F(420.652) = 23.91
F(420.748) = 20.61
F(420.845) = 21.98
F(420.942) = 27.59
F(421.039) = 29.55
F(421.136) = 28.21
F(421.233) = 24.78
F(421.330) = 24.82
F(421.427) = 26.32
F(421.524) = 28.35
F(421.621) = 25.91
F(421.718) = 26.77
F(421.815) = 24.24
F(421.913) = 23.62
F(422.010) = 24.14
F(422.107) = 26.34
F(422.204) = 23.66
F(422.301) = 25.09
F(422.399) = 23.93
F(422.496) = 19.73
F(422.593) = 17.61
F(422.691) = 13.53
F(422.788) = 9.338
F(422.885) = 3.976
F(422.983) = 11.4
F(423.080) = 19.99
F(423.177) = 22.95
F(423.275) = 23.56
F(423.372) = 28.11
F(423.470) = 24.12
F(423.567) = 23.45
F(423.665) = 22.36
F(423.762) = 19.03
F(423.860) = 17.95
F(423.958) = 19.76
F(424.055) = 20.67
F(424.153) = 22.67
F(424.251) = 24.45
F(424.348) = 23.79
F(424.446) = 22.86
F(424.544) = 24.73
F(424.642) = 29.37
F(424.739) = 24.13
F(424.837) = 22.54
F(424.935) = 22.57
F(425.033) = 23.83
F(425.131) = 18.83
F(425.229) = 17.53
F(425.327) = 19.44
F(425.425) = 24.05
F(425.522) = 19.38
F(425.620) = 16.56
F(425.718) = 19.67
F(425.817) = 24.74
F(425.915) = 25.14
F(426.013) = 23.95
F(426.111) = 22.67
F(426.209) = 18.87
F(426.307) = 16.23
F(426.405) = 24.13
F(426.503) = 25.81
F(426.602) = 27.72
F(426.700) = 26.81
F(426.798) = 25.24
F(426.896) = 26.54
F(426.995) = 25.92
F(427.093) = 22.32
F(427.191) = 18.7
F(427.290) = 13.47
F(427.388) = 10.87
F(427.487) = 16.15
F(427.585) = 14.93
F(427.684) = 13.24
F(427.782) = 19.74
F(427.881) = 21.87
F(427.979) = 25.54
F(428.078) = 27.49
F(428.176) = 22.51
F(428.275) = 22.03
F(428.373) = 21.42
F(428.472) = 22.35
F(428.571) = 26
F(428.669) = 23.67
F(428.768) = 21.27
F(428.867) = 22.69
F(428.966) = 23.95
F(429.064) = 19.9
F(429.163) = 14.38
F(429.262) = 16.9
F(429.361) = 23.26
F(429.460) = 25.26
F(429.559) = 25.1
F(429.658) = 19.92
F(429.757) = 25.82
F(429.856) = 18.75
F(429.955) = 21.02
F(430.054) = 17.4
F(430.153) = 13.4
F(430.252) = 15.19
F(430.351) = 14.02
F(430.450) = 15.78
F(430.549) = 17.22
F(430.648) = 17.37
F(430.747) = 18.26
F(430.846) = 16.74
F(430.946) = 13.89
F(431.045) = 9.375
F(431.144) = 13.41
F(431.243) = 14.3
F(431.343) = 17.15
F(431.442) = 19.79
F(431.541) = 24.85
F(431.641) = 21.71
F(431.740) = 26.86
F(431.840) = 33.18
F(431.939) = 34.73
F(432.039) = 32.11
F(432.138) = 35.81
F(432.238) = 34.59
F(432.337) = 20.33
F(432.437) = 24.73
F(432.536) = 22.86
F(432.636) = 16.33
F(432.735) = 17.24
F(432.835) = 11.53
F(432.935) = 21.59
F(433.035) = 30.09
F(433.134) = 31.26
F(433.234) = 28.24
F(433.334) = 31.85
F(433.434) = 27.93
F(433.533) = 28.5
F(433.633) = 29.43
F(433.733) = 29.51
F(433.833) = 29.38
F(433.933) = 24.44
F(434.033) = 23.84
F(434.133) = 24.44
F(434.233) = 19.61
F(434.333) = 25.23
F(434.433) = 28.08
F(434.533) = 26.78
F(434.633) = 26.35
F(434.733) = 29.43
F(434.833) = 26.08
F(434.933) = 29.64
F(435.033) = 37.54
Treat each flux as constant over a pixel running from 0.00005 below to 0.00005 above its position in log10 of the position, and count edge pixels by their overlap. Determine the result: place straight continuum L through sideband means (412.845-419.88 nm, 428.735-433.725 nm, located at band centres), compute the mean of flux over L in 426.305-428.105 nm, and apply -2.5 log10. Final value 0.05 mag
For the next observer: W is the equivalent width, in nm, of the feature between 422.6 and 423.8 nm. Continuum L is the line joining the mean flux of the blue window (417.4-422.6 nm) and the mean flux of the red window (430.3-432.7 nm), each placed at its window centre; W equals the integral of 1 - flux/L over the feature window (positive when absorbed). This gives 0.22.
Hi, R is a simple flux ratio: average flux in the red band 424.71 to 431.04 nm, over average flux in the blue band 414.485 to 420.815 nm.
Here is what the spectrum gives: 0.92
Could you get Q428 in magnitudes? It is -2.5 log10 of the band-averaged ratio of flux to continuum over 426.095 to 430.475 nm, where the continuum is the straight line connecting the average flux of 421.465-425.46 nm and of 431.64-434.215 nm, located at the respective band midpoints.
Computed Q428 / 0.162 mag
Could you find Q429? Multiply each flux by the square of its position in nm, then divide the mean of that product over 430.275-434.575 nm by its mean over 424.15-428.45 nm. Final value 1.1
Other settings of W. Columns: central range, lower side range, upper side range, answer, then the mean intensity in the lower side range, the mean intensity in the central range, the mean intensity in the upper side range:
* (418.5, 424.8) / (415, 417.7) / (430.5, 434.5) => 0.31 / 23.4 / 22.4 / 23.7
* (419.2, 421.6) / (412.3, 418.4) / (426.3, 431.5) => -0.14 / 23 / 23.1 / 19.9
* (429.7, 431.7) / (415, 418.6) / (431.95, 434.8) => 0.66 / 23.4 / 17.3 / 26.2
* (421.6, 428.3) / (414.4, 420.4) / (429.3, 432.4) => 0.09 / 22.4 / 21.4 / 21.2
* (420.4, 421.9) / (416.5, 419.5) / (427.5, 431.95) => -0.16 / 23.3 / 24.8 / 20.1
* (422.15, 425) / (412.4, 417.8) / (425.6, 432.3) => 0.12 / 22.9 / 21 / 21.3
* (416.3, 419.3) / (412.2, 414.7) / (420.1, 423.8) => -0.14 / 22.8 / 23.4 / 21.9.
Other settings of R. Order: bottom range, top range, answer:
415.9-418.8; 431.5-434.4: 1.12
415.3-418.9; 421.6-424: 0.88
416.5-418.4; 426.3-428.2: 0.91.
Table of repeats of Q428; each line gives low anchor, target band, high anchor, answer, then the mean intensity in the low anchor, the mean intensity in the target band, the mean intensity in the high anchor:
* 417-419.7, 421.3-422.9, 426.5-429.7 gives 0.023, 22.9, 21.9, 21.5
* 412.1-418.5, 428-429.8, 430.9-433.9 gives 0.078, 23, 22.5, 24.4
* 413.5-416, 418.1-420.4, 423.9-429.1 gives -0.030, 22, 22.6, 21.9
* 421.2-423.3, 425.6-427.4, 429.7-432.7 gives -0.053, 21.3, 22.2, 20.9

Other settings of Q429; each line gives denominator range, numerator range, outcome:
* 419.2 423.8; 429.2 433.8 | 1.06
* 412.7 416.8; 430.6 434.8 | 1.16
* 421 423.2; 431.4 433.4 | 1.25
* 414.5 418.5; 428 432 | 0.96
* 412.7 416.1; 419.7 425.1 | 1.03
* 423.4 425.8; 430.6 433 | 1.02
